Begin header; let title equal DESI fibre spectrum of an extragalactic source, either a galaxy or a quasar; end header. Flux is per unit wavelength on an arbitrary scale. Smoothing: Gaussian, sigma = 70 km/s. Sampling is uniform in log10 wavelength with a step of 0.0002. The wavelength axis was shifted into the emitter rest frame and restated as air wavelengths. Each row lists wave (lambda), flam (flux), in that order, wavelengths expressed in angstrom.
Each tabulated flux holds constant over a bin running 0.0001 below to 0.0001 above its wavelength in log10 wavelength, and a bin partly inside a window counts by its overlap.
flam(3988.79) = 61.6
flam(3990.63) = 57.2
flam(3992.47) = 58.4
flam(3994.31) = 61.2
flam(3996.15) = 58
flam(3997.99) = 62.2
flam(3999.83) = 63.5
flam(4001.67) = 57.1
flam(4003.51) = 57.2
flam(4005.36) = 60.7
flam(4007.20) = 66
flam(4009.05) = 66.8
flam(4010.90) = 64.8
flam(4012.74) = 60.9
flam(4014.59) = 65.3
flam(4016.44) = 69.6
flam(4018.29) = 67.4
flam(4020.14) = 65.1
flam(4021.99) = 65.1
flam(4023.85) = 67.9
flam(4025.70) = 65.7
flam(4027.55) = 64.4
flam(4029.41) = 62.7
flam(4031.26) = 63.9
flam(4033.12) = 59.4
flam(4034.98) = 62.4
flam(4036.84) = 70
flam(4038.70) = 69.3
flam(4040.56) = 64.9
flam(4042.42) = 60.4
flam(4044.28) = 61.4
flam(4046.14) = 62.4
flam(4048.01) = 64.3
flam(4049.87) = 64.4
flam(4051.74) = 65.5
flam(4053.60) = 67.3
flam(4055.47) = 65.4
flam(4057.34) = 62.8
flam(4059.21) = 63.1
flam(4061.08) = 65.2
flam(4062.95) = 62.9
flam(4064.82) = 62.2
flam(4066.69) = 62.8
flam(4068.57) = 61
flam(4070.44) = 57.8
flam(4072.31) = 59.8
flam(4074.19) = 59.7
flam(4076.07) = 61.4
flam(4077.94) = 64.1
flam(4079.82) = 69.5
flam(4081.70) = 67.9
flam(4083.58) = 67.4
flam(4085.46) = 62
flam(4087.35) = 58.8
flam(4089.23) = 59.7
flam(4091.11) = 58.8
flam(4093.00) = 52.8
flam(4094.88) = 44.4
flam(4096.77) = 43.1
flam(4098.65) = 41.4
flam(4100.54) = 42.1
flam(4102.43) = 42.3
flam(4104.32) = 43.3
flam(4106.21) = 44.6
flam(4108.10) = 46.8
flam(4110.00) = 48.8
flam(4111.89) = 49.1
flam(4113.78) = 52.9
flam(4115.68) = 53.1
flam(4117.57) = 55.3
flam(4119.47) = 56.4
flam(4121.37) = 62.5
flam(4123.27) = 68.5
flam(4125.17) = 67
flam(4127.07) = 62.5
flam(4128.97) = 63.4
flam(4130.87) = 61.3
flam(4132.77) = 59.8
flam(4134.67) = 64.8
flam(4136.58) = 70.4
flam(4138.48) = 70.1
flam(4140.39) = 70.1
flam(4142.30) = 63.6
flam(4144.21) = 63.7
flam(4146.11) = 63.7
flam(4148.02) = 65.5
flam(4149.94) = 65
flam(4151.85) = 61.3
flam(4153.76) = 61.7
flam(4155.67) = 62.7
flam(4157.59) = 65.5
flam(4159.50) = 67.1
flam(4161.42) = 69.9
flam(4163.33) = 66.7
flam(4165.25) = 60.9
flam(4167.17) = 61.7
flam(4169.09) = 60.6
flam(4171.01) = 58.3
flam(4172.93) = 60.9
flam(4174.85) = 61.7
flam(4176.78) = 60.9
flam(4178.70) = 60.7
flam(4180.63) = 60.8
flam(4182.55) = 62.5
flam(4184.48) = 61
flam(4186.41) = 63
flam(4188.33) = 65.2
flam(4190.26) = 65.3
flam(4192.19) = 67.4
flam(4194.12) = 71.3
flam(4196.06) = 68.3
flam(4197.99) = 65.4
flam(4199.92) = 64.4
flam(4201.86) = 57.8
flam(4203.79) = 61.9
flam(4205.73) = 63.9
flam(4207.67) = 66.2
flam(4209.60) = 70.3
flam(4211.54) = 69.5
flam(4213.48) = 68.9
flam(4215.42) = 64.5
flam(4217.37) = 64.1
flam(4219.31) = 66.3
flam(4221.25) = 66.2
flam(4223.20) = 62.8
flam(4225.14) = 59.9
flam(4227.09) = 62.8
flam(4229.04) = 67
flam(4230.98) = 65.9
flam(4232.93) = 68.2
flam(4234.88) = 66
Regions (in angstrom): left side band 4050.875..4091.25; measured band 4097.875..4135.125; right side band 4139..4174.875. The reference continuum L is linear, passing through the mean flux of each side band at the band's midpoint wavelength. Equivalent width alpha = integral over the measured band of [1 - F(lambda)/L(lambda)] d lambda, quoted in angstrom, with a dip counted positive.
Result 5.4 angstrom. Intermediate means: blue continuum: 63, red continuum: 63.8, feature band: 54.2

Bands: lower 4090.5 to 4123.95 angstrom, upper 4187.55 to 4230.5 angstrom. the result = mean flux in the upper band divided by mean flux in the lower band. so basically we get 1.31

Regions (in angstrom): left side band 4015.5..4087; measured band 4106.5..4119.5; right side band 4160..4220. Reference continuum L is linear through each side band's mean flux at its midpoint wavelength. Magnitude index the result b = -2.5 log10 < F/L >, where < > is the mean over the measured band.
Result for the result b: 0.25 mag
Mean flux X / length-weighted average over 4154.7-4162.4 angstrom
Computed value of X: 66.3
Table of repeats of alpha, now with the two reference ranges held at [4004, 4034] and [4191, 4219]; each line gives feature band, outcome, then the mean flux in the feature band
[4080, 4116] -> 7.4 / 51.9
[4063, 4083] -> 0.7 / 62.7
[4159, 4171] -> 0.3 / 63.9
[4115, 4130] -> 1.0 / 61.2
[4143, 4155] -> 0.4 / 63.5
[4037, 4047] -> 0.1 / 64.2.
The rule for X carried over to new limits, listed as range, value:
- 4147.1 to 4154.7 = 63.3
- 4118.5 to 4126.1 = 63.5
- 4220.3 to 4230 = 63.7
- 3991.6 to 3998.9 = 60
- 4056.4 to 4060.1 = 62.9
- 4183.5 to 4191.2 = 63.6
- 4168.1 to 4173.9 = 60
